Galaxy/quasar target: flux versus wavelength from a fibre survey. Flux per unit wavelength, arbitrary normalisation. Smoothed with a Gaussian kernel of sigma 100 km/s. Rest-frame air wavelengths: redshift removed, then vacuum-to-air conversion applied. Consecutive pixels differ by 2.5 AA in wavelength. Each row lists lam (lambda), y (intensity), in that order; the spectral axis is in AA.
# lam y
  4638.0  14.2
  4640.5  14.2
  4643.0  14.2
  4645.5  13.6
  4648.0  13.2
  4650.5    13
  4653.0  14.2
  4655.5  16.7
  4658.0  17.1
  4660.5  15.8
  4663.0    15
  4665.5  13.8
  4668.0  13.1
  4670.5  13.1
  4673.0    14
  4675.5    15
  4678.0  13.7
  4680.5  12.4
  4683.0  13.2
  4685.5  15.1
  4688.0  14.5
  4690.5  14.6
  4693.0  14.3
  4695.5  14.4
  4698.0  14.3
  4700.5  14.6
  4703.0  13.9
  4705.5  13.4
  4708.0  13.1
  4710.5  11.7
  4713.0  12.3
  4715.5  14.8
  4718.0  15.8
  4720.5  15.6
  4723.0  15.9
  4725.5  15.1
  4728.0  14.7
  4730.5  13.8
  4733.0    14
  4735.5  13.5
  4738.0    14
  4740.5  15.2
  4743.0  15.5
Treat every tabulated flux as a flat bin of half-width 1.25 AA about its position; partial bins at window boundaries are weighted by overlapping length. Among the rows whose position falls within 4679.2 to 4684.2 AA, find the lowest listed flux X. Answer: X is 12.4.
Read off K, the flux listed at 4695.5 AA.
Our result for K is 14.4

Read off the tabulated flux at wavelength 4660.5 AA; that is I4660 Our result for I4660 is 15.8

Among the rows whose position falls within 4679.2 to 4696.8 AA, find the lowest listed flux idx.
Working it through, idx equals 12.4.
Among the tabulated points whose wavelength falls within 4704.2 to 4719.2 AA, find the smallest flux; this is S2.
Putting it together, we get 11.7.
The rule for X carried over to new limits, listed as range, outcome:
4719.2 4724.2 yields 15.6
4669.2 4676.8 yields 13.1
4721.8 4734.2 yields 13.8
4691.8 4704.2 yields 13.9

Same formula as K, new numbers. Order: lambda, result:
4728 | 14.7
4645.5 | 13.6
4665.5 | 13.8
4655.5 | 16.7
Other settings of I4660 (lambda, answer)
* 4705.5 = 13.4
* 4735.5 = 13.5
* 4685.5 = 15.1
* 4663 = 15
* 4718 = 15.8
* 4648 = 13.2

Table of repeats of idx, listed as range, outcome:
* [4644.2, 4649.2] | 13.2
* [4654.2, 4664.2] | 15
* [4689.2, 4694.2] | 14.3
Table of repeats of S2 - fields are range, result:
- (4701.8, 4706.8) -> 13.4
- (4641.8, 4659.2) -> 13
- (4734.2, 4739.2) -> 13.5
